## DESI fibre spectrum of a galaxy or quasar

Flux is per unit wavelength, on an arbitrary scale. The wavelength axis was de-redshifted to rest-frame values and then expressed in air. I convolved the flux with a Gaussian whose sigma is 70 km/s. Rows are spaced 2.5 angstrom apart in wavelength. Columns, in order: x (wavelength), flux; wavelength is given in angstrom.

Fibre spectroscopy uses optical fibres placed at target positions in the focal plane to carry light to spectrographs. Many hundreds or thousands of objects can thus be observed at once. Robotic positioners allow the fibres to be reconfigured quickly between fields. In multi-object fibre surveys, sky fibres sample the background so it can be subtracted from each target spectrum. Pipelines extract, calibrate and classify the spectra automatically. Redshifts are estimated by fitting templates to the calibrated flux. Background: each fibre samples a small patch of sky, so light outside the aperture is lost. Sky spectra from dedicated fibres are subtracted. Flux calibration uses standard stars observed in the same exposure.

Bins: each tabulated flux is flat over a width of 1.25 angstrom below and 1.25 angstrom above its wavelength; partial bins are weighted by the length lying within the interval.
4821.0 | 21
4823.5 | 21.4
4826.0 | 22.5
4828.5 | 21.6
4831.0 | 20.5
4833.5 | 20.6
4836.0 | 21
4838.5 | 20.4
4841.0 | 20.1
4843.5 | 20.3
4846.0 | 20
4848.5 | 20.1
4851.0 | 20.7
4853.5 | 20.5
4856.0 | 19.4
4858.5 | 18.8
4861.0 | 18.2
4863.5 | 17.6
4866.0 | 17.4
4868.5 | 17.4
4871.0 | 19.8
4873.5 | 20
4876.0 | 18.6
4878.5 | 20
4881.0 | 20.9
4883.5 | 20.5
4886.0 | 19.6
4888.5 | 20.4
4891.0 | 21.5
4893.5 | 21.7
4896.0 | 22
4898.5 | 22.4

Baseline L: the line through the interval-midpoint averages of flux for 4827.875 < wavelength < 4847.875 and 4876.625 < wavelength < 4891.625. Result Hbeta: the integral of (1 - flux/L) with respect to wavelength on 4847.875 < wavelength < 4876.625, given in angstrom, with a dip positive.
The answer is 2.0 angstrom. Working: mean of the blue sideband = 20.5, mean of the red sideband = 20.4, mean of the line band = 19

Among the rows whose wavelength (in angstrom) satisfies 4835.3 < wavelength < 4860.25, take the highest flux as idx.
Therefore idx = 21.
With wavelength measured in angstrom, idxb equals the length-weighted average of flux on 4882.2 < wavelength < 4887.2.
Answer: 20.1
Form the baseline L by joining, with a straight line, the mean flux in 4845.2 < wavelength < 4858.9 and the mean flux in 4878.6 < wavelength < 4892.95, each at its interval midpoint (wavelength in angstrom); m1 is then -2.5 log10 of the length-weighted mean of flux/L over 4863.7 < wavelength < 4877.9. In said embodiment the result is 0.09 mag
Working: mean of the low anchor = 20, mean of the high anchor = 20.6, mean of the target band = 18.6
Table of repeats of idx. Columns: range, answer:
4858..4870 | 18.8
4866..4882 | 20.9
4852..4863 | 20.5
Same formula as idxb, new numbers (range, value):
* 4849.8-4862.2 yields 19.5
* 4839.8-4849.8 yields 20.1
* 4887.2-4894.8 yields 21.2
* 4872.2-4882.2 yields 19.9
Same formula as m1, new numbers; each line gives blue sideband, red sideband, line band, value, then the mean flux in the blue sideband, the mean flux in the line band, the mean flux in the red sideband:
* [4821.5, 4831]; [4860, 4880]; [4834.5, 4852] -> 0.00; 21.6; 20.4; 18.7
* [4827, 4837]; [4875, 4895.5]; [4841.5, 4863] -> 0.06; 21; 19.7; 20.5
